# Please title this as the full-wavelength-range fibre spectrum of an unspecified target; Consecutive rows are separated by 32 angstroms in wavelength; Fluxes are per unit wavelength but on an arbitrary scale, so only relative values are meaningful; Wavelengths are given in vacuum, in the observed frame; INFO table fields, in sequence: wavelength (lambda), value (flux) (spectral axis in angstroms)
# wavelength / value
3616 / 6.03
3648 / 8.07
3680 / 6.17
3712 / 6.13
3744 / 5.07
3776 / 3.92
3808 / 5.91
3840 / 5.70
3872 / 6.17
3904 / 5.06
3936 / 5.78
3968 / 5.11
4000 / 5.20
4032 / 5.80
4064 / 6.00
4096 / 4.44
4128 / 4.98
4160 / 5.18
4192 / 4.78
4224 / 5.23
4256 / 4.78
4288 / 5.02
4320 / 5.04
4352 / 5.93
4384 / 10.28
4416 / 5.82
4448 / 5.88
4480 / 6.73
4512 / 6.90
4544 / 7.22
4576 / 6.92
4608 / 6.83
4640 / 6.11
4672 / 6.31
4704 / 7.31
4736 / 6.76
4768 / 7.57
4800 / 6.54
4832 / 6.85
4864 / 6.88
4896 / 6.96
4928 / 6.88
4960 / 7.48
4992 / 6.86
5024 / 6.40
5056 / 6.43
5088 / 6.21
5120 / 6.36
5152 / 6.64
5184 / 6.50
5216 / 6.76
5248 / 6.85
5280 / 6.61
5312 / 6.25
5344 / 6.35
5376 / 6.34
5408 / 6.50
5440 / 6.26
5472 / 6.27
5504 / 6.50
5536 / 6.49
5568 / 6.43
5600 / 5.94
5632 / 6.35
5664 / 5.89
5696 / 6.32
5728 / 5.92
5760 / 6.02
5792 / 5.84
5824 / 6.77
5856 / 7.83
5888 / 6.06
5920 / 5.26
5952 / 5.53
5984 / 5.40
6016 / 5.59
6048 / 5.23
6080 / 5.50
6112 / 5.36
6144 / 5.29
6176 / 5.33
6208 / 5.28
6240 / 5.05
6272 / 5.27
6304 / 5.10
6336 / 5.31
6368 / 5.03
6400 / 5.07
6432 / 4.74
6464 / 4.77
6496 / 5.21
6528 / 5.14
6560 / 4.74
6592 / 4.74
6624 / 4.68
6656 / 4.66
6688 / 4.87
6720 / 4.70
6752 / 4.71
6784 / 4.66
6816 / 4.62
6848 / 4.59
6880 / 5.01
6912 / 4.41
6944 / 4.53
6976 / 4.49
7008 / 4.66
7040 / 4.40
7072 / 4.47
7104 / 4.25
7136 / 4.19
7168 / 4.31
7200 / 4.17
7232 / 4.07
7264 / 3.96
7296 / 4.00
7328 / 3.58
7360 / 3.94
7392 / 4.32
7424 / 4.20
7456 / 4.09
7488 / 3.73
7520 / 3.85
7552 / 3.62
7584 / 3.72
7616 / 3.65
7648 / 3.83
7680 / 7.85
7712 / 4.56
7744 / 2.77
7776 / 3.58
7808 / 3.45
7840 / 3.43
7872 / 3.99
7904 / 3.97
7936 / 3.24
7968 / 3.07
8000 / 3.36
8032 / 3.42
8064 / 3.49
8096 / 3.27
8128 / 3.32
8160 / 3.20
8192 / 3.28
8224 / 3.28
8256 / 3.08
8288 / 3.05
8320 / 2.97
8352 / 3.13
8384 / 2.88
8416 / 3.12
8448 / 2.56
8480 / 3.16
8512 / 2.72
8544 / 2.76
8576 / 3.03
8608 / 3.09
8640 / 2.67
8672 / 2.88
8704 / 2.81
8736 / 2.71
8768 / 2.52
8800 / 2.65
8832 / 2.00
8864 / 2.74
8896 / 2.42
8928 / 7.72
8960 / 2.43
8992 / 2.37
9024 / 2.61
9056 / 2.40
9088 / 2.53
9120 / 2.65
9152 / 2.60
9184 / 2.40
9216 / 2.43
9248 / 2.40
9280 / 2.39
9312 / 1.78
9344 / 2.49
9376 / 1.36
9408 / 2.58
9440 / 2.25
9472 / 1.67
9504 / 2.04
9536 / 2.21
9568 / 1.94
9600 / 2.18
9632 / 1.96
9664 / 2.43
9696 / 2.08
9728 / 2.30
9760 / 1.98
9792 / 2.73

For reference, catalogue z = 0.172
